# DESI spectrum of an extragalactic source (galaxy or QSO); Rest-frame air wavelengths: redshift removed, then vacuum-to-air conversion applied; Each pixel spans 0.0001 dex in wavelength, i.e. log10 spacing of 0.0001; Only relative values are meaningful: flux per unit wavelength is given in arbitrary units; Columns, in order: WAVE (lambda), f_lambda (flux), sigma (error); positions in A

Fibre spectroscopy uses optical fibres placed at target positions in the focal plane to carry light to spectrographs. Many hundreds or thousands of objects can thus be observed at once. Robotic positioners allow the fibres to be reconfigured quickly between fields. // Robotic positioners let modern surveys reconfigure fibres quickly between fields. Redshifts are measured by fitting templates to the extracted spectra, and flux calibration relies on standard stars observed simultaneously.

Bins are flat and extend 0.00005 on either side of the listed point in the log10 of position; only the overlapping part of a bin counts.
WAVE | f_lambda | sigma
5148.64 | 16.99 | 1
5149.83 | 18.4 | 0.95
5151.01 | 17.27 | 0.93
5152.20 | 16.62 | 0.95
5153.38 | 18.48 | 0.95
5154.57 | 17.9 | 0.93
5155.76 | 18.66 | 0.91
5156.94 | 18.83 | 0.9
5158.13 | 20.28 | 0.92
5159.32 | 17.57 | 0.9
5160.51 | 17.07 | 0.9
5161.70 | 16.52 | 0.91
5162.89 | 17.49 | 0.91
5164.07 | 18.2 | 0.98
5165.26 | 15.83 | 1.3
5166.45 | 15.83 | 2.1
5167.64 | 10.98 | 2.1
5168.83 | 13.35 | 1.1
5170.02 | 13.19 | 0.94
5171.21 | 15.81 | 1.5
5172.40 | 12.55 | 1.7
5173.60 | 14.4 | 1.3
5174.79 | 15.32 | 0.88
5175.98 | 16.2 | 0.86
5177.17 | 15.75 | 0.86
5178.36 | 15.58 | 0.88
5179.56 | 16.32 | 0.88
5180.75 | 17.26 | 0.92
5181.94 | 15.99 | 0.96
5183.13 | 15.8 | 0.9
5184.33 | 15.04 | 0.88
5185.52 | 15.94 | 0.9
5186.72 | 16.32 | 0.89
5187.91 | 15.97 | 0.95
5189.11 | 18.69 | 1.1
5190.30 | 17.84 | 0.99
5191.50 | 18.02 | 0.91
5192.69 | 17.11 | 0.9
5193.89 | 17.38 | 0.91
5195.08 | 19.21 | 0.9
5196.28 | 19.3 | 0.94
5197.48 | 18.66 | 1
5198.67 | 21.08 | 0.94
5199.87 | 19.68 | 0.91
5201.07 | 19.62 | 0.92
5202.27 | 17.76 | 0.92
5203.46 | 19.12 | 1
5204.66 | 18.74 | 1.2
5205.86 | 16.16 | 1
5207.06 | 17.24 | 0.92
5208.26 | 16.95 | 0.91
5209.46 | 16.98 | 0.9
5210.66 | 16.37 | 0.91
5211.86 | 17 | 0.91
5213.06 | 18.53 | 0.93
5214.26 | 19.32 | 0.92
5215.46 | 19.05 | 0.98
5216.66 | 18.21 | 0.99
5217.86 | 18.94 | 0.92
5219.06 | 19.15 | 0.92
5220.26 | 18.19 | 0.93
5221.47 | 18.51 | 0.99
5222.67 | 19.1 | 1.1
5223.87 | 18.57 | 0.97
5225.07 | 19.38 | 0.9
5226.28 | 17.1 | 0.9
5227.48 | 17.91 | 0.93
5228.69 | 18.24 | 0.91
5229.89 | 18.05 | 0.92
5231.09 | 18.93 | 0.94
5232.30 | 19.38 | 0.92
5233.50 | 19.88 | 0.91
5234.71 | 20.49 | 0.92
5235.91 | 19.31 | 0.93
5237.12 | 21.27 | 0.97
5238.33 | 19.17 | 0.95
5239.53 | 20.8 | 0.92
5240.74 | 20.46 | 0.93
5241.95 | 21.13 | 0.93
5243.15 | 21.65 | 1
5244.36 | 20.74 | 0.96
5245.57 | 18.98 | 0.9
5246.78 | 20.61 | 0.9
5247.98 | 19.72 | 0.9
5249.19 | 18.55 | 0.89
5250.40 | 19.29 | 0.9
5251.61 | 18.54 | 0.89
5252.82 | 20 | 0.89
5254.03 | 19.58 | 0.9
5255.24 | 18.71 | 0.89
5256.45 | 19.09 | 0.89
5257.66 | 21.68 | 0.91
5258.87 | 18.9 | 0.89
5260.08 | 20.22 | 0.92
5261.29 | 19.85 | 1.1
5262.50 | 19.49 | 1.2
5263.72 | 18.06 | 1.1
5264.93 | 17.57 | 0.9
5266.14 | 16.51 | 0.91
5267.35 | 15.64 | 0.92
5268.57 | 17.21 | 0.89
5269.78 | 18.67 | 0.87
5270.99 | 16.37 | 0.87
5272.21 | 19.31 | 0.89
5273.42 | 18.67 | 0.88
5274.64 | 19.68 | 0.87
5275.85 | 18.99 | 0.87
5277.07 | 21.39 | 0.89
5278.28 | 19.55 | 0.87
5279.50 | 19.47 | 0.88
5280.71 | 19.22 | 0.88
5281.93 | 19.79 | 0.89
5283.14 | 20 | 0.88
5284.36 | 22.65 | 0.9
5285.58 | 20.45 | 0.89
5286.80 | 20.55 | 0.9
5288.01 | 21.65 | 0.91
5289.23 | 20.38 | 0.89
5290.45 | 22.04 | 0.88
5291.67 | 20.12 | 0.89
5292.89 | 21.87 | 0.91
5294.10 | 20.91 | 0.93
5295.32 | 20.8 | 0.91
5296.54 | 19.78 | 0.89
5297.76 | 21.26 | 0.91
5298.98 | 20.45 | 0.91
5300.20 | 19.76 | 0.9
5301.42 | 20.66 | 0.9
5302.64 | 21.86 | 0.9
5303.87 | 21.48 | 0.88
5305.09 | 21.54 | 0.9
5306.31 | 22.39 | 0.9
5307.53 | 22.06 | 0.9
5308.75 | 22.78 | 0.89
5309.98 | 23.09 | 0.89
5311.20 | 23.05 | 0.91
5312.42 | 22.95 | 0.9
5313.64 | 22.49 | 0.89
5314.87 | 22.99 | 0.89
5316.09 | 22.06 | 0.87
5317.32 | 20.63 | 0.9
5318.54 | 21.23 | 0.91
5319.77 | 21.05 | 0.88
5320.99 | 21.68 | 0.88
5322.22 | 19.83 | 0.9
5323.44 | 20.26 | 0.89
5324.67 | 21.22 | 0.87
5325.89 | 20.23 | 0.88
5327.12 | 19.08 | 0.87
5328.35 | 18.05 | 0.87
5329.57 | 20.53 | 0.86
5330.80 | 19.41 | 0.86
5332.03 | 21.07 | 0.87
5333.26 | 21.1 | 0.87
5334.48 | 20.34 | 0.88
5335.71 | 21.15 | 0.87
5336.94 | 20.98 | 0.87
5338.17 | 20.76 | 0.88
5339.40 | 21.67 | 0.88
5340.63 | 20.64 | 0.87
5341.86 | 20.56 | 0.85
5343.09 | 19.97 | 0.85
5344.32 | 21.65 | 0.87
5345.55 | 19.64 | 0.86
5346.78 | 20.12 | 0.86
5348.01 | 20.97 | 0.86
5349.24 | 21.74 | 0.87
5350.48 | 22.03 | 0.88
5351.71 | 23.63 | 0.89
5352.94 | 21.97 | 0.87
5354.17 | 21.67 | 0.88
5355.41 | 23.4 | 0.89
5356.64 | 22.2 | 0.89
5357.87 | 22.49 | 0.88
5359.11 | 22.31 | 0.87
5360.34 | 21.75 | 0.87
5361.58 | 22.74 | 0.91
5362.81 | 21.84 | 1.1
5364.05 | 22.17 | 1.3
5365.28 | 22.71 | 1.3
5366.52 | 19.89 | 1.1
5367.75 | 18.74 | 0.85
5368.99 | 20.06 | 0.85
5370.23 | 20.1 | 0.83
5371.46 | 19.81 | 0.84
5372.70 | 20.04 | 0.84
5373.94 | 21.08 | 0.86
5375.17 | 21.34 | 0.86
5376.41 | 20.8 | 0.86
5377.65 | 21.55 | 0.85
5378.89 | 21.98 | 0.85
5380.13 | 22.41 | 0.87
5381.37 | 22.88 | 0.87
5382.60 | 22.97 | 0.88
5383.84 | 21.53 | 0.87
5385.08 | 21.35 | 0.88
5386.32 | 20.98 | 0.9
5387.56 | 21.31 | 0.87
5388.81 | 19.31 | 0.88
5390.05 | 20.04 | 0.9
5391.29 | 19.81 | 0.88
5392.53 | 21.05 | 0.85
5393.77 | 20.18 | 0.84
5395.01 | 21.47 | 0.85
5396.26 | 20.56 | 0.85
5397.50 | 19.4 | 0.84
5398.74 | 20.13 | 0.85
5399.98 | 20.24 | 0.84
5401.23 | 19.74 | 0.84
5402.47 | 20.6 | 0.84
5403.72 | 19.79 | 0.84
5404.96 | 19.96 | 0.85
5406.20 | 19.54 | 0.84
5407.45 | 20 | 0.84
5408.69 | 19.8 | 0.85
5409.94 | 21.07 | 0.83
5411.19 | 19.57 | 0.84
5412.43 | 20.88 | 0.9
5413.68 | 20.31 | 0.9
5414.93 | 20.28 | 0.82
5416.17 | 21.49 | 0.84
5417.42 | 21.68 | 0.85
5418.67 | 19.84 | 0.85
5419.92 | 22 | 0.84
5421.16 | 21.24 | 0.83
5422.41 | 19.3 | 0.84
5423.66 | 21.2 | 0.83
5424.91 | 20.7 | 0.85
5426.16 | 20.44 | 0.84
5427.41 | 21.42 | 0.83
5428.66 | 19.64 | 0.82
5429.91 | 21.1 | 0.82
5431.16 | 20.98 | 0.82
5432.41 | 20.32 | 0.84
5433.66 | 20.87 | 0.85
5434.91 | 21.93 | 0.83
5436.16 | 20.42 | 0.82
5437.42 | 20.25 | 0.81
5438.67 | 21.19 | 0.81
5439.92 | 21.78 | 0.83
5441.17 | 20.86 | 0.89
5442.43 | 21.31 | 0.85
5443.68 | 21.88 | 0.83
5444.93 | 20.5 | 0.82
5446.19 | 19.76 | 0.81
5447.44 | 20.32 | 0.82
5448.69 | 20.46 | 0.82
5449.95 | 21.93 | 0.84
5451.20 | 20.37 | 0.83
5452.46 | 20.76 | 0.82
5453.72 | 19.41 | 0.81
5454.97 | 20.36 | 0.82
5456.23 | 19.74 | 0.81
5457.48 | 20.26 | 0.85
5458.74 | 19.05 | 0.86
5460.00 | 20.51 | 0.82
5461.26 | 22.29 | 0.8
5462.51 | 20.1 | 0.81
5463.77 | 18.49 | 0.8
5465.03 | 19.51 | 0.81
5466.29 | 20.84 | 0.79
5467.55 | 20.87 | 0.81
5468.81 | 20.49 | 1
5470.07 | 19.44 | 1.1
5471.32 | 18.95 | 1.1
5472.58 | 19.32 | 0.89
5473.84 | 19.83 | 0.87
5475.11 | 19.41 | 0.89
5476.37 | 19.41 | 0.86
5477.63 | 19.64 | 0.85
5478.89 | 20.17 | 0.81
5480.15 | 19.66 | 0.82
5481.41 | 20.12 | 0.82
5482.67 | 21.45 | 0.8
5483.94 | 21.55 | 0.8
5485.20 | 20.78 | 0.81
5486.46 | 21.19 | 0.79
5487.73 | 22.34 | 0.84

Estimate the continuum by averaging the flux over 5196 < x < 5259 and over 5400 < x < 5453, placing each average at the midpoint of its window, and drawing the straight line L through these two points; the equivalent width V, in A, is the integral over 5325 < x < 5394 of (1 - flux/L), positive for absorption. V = -3.3 A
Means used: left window 19.1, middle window 21.1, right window 20.6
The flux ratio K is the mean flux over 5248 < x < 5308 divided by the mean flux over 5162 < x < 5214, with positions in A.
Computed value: 1.18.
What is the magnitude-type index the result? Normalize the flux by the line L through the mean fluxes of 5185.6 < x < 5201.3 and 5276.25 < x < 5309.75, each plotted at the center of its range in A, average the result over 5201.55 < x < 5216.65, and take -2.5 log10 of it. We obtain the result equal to 0.05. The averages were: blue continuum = 18.3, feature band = 17.8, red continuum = 20.9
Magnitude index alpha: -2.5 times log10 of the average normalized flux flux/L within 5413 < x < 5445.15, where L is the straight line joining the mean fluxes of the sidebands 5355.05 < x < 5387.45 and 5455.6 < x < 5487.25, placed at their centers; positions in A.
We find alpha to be -0.01 mag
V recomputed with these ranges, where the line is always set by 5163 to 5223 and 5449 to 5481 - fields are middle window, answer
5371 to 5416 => -3.3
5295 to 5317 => -4.1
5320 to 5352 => -3.5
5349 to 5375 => -3.6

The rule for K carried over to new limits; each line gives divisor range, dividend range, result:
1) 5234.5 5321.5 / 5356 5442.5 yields 1.03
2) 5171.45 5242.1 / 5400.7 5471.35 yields 1.14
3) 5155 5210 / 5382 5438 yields 1.22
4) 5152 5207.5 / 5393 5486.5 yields 1.20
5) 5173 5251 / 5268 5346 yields 1.13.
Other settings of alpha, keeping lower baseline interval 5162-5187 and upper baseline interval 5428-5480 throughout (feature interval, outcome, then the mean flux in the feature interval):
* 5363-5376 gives -0.10 mag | 20.6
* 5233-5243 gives -0.23 mag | 20.4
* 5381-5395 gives -0.10 mag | 21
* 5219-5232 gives -0.14 mag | 18.5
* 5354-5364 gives -0.19 mag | 22.3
